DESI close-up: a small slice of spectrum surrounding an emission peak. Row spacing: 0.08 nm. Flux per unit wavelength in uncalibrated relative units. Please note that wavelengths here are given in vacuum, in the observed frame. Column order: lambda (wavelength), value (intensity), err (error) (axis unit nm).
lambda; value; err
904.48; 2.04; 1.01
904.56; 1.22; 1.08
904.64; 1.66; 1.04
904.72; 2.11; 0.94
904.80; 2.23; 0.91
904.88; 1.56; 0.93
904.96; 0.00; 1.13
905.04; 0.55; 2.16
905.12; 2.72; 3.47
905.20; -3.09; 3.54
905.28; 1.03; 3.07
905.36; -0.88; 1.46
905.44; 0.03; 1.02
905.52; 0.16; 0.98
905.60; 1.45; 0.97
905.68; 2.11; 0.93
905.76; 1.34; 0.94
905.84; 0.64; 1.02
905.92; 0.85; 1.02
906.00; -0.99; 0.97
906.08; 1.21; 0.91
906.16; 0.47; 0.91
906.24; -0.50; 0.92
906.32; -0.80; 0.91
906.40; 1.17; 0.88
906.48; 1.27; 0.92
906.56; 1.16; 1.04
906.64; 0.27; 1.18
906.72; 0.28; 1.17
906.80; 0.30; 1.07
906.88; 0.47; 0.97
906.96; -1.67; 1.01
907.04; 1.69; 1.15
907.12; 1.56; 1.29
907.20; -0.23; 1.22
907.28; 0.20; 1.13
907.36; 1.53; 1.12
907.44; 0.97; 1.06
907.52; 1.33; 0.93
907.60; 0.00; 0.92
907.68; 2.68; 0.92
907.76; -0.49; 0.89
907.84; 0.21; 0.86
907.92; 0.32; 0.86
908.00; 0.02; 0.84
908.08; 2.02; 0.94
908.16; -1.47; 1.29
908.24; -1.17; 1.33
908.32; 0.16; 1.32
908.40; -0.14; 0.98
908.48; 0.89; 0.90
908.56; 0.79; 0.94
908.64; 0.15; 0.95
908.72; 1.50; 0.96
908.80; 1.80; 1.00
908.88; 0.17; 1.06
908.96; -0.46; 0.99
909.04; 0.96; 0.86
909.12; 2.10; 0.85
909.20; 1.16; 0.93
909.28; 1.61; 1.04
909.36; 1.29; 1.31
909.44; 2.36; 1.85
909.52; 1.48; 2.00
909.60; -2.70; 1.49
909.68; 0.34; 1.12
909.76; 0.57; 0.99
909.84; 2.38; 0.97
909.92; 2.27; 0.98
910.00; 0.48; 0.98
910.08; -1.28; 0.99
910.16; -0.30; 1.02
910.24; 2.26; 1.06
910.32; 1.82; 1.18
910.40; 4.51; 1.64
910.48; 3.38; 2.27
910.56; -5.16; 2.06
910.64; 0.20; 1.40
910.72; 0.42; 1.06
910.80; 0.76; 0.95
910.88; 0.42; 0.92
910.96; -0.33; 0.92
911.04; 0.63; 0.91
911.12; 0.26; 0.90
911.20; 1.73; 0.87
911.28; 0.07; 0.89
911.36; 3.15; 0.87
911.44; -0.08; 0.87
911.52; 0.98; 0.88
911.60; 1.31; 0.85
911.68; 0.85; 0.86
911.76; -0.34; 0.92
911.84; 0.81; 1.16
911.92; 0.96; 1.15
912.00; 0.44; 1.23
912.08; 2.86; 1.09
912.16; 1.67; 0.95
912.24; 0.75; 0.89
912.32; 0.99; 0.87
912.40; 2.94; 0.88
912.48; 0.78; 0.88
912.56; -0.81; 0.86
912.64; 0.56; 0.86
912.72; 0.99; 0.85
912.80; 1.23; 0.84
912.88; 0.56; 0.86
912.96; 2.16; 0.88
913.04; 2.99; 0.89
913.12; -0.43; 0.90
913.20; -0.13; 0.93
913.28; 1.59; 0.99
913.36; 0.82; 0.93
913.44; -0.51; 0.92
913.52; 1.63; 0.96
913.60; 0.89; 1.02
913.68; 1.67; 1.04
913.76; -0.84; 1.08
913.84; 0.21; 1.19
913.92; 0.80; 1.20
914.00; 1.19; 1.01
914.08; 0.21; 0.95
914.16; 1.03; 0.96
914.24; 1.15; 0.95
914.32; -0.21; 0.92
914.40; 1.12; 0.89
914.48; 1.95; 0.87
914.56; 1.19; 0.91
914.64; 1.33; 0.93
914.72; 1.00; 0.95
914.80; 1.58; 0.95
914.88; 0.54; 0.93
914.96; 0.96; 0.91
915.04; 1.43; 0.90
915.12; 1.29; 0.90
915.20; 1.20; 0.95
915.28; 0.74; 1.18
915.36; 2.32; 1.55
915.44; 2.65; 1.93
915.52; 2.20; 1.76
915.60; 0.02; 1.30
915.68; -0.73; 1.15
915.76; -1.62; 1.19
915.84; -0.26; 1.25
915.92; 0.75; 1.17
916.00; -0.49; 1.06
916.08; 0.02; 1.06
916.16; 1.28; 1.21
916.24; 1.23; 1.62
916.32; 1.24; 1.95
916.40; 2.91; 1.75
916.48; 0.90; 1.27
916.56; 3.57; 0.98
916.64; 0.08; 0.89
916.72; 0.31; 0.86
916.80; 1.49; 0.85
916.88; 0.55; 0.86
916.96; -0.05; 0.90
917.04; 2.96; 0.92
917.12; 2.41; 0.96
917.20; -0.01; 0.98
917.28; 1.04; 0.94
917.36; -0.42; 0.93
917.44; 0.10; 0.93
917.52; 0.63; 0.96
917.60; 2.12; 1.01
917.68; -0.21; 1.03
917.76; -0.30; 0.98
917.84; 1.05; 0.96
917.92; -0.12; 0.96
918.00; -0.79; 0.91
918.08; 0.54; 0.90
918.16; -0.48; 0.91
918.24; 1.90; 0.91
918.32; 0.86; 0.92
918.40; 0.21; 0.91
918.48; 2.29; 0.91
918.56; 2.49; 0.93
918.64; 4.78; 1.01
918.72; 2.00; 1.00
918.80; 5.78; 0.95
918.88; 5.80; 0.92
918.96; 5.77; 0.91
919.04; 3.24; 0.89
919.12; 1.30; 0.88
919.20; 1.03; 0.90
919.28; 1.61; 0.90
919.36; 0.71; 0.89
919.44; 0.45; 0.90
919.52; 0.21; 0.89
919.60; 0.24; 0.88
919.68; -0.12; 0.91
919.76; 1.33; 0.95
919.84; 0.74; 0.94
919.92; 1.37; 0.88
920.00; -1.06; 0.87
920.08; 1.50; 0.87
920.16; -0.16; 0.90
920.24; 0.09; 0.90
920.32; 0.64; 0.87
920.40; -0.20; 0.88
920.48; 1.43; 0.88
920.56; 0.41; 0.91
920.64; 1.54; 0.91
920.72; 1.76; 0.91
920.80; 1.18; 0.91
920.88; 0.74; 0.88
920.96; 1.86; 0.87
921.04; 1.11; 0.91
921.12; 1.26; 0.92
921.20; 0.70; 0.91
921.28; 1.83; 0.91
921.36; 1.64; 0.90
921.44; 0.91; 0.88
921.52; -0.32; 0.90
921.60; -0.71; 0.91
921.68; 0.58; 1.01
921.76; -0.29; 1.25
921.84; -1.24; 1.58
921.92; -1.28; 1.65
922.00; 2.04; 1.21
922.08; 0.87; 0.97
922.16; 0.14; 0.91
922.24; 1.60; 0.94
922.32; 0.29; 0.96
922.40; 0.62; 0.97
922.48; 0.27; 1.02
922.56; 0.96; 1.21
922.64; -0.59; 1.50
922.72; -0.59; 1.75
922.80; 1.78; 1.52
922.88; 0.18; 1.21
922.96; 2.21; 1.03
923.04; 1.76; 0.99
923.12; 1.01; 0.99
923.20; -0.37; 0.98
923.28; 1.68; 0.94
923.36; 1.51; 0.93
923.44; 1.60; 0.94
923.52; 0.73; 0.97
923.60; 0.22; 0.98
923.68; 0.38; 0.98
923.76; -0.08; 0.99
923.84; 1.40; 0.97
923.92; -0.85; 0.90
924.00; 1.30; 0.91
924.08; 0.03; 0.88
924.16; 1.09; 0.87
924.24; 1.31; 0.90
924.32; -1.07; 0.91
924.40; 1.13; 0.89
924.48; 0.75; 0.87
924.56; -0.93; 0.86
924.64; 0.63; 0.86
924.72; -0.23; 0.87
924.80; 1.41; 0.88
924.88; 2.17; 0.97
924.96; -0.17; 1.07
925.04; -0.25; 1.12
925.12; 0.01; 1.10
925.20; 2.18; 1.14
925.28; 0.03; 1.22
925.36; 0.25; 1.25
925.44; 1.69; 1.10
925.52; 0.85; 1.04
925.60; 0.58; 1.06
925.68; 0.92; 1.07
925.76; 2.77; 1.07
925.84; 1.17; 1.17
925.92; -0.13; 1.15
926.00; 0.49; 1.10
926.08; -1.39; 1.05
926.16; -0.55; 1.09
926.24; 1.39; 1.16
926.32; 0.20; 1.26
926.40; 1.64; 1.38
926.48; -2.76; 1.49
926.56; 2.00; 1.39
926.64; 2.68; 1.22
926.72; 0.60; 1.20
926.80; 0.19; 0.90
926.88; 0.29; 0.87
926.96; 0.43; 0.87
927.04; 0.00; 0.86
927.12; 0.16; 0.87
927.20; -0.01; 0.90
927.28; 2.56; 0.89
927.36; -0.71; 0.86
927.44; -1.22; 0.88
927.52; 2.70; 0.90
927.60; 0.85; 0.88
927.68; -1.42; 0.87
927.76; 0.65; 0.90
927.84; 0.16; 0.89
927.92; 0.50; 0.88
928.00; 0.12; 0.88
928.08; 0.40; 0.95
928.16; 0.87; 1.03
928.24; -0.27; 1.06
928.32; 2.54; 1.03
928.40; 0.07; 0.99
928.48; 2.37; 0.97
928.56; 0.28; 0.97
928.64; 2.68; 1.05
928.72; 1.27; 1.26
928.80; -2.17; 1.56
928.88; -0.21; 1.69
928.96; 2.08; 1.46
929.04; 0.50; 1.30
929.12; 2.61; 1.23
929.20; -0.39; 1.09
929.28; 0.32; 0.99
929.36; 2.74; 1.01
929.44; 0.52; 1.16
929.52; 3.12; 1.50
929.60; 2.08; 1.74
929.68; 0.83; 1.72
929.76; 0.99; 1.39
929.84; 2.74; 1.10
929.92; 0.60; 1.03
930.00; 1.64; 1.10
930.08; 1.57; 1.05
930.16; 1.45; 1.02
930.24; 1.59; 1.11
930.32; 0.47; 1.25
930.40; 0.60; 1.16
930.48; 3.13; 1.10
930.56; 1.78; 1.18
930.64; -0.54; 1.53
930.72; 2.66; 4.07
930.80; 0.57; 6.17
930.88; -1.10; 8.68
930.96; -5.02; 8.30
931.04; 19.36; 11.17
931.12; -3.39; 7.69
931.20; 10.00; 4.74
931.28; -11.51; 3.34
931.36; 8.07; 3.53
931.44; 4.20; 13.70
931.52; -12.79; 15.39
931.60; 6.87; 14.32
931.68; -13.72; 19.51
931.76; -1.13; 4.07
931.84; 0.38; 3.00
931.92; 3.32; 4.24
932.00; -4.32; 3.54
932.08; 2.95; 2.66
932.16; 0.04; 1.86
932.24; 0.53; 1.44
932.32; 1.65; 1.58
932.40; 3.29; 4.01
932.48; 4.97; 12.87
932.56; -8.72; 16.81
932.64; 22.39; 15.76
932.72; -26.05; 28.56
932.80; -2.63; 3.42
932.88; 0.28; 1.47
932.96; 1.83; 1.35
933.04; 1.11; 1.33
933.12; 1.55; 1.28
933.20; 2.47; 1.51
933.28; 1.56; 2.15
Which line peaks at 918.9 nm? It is Hbeta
